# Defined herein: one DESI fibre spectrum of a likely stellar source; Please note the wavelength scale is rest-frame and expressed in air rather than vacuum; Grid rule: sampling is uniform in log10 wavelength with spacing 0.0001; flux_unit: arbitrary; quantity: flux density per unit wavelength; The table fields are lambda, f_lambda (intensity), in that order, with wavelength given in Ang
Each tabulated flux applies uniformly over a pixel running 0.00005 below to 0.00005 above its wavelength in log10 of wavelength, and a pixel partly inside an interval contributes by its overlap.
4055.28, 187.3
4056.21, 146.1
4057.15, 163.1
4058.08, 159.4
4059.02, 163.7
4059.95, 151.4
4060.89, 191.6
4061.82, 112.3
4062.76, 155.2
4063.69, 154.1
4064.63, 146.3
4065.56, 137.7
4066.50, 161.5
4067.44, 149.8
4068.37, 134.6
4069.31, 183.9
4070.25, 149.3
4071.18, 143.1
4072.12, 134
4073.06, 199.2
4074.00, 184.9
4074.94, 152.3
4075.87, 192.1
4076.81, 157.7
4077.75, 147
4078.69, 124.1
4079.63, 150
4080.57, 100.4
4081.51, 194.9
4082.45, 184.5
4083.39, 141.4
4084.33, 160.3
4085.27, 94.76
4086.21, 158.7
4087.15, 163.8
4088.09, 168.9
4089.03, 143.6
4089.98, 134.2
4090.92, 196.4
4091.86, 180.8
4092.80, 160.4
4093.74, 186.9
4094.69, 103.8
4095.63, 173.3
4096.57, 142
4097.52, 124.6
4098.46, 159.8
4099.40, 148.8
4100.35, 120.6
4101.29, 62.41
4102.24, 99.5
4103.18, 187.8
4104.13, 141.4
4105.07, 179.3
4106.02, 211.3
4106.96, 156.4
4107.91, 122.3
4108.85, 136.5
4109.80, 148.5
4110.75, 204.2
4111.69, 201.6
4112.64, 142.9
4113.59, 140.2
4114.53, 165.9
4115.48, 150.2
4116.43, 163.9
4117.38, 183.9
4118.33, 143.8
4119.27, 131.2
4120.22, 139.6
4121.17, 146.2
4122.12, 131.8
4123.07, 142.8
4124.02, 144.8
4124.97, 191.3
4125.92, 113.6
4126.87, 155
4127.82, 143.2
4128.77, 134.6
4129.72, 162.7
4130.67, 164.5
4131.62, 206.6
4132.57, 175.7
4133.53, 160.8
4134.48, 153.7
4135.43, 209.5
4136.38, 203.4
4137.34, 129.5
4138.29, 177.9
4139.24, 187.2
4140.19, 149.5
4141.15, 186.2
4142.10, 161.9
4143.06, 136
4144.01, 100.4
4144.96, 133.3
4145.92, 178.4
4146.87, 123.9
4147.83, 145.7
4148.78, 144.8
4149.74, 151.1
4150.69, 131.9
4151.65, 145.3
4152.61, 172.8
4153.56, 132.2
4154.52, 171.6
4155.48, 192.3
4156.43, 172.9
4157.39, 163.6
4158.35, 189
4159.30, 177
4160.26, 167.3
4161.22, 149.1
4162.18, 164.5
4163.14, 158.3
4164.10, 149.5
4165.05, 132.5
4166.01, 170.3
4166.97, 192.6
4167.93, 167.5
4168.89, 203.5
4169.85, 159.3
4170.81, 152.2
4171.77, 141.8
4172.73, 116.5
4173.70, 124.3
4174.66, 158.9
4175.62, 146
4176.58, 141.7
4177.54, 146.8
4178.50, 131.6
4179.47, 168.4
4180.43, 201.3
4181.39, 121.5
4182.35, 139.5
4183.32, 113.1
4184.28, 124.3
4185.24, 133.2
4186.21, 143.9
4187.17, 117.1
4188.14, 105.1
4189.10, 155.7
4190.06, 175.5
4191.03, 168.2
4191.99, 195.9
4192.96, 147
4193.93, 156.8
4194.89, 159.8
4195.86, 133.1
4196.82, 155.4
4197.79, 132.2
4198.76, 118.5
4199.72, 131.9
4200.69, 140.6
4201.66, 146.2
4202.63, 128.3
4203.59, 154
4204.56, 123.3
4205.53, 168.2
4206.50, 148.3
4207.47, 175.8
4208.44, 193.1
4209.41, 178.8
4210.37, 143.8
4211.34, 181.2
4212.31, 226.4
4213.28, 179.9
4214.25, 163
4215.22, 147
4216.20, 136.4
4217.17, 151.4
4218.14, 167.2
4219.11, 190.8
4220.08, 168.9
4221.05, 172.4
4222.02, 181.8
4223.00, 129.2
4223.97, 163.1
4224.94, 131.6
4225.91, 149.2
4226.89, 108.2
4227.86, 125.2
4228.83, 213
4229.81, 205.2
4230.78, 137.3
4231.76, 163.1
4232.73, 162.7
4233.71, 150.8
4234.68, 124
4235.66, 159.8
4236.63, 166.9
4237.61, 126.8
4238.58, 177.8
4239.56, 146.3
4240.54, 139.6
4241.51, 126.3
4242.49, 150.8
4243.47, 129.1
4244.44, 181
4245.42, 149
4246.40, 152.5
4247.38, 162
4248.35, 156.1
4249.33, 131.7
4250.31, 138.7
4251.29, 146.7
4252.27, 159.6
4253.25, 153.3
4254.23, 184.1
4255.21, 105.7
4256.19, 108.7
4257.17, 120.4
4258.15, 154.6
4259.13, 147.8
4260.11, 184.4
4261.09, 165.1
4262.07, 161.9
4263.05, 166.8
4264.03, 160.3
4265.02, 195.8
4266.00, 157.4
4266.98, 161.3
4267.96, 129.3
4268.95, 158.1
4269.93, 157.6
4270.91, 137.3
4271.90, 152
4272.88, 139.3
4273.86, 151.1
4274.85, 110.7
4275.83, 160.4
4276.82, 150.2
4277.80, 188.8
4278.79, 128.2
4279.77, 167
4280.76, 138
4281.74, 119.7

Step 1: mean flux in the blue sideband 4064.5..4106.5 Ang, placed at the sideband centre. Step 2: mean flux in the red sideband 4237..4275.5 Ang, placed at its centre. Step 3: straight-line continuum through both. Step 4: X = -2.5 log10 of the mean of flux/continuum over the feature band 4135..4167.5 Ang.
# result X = -0.06 mag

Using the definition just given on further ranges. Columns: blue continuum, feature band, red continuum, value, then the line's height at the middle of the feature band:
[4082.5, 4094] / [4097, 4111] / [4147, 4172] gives 0.09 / 159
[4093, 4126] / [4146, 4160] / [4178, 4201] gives -0.08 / 147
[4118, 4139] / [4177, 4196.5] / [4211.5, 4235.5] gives 0.09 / 160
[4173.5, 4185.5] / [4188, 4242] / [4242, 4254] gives -0.06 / 147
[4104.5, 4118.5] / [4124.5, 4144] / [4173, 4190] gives -0.05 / 156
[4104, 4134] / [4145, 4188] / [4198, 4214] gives 0.04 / 158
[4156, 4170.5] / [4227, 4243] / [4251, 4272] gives 0.02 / 157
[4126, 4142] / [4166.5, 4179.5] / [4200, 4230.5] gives 0.08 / 164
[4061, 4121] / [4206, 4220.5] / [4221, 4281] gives -0.12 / 152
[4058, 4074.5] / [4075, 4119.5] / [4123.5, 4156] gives 0.03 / 157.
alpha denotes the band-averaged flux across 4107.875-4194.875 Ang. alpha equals 155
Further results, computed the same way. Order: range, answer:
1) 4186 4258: 153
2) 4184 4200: 145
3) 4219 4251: 153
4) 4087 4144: 156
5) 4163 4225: 154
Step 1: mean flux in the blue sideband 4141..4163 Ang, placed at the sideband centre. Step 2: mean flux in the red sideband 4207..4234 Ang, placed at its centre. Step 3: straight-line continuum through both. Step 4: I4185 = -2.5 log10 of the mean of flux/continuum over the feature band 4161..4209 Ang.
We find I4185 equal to 0.07 mag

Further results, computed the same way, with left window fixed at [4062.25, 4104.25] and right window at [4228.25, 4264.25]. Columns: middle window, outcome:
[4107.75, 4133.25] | -0.03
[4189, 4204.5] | 0.02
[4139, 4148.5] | 0.02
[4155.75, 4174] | -0.06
